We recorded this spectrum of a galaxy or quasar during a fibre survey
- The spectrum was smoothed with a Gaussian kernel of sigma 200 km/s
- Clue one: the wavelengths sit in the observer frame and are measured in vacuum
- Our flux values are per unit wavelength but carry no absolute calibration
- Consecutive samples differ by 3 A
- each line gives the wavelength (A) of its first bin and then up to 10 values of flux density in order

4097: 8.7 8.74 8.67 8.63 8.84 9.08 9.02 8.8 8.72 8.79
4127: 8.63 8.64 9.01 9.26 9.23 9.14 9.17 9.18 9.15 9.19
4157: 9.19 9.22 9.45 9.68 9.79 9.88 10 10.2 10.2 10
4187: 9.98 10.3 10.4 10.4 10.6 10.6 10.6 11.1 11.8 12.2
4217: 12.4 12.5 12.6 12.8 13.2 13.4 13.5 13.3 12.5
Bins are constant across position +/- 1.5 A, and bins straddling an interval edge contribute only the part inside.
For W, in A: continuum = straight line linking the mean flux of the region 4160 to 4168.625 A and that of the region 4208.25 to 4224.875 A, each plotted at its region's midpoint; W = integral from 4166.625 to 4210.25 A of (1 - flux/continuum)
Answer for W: 1.8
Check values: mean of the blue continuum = 9.53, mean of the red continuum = 12.2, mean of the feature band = 10.3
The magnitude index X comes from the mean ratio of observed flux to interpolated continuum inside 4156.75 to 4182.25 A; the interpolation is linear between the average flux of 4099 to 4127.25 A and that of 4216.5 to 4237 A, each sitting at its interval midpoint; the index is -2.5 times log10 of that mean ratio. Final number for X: 0.116 mag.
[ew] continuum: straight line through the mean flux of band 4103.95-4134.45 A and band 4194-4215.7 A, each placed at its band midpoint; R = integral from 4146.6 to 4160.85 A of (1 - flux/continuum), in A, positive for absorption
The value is 0.77 A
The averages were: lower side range 8.81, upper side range 11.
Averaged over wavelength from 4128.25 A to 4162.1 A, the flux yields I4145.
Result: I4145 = 9.13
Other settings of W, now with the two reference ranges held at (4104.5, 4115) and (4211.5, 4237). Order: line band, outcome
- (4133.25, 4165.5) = 3.2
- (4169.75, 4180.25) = 1.0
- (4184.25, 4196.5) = 1.5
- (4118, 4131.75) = 1.0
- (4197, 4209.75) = 1.4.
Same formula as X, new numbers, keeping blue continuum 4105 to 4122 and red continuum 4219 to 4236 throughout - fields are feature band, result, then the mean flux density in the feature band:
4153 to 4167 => 0.132 mag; 9.34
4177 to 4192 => 0.130 mag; 10.1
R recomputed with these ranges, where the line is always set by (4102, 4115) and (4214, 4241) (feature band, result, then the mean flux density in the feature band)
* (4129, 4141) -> 0.84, 9.06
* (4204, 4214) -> 0.75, 11.3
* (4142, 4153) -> 1.08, 9.16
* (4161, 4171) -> 1.08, 9.63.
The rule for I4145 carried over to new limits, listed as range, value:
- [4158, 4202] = 10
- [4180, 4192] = 10.1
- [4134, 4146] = 9.19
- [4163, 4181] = 9.9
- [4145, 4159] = 9.18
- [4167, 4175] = 9.86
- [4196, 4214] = 11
